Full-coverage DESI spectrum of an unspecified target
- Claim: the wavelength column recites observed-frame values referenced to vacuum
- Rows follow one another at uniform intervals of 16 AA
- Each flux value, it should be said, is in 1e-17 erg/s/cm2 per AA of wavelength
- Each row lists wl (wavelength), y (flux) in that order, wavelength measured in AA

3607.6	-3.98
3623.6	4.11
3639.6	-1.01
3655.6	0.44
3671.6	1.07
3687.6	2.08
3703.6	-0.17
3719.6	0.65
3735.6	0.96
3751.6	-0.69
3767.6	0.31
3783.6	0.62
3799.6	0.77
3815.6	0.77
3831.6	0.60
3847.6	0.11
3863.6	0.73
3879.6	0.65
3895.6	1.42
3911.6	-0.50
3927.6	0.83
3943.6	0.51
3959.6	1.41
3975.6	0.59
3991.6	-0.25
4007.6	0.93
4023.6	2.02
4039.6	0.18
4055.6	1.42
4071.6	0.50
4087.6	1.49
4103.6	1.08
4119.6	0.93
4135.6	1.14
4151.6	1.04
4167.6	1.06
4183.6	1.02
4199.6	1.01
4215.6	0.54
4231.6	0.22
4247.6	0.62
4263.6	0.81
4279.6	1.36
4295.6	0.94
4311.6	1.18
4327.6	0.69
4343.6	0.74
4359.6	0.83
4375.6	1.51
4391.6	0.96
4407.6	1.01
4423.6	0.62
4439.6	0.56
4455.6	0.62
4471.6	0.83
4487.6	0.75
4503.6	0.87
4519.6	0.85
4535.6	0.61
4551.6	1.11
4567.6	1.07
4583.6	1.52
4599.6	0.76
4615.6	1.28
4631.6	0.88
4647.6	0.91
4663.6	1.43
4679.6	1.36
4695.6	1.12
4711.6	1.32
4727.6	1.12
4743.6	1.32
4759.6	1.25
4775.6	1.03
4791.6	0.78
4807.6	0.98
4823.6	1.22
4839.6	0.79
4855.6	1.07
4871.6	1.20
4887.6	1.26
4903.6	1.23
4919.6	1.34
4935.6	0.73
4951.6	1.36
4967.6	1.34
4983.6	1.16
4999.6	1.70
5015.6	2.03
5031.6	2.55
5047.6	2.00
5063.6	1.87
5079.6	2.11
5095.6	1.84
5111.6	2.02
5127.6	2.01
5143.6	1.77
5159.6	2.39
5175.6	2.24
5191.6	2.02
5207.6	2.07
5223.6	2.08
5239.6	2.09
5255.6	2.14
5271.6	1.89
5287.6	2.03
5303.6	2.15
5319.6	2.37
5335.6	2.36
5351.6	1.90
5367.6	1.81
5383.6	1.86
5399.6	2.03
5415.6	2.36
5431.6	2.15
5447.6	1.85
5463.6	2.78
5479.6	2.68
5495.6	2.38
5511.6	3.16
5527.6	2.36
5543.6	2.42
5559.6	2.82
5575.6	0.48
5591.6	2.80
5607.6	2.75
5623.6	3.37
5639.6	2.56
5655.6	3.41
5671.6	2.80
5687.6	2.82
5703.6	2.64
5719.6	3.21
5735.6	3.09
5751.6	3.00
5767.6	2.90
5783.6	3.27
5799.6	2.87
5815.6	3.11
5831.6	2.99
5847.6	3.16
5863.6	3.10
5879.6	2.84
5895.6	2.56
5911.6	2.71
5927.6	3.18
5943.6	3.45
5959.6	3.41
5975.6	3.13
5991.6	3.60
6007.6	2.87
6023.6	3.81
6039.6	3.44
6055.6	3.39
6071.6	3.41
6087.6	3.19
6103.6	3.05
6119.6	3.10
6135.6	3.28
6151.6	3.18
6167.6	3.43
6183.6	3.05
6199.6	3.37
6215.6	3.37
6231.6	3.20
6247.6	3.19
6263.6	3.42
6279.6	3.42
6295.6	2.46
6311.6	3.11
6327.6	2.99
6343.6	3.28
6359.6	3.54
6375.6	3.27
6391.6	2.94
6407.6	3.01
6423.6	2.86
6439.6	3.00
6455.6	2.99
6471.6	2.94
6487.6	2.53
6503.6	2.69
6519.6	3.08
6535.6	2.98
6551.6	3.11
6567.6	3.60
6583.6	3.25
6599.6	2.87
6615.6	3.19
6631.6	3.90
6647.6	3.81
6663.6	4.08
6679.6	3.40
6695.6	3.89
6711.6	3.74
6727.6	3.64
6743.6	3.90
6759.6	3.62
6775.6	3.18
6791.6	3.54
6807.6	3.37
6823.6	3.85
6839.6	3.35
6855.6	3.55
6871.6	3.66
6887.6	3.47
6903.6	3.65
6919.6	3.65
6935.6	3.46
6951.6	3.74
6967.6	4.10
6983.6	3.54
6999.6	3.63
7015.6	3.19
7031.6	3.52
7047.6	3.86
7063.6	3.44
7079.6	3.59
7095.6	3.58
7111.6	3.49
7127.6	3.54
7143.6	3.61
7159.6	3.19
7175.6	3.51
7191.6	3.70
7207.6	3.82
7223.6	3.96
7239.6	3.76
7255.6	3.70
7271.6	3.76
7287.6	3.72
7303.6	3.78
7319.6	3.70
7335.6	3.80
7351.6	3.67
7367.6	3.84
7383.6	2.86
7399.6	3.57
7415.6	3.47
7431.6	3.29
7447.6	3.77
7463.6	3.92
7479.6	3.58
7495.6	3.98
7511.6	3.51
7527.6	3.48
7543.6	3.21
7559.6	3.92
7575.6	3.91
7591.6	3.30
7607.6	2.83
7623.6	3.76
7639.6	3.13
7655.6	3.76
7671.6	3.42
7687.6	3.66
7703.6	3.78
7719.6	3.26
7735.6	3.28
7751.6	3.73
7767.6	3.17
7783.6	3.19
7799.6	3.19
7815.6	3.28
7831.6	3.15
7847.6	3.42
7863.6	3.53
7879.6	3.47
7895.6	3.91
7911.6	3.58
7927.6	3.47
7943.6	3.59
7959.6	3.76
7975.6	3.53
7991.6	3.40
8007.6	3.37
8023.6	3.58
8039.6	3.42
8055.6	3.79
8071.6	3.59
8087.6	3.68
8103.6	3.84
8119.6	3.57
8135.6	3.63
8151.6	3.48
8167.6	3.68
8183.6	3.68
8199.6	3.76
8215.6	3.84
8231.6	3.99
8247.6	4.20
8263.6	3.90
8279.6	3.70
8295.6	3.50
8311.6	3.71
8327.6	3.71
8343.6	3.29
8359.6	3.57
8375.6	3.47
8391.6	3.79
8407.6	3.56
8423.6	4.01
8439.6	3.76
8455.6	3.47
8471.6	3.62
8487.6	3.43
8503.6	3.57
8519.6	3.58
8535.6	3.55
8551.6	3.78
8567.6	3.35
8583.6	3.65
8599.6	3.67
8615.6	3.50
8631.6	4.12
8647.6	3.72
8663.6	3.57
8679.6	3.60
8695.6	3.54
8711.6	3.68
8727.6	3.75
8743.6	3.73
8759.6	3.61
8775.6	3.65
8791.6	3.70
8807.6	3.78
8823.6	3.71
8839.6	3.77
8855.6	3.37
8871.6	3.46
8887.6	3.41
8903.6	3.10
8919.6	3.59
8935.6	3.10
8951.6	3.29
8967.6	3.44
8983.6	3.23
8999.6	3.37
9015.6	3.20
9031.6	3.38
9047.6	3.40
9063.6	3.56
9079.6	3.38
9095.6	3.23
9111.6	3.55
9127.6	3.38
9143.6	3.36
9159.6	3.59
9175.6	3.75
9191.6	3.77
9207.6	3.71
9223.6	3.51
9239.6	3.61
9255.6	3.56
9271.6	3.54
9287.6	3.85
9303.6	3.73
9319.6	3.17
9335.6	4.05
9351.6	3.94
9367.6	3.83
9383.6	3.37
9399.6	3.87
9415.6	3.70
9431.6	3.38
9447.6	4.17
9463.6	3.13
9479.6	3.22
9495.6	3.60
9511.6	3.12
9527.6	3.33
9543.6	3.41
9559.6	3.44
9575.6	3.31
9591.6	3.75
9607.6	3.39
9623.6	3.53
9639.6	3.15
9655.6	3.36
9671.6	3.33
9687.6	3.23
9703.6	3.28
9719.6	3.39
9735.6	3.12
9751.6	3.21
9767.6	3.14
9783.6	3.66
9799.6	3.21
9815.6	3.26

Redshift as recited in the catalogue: 0.25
